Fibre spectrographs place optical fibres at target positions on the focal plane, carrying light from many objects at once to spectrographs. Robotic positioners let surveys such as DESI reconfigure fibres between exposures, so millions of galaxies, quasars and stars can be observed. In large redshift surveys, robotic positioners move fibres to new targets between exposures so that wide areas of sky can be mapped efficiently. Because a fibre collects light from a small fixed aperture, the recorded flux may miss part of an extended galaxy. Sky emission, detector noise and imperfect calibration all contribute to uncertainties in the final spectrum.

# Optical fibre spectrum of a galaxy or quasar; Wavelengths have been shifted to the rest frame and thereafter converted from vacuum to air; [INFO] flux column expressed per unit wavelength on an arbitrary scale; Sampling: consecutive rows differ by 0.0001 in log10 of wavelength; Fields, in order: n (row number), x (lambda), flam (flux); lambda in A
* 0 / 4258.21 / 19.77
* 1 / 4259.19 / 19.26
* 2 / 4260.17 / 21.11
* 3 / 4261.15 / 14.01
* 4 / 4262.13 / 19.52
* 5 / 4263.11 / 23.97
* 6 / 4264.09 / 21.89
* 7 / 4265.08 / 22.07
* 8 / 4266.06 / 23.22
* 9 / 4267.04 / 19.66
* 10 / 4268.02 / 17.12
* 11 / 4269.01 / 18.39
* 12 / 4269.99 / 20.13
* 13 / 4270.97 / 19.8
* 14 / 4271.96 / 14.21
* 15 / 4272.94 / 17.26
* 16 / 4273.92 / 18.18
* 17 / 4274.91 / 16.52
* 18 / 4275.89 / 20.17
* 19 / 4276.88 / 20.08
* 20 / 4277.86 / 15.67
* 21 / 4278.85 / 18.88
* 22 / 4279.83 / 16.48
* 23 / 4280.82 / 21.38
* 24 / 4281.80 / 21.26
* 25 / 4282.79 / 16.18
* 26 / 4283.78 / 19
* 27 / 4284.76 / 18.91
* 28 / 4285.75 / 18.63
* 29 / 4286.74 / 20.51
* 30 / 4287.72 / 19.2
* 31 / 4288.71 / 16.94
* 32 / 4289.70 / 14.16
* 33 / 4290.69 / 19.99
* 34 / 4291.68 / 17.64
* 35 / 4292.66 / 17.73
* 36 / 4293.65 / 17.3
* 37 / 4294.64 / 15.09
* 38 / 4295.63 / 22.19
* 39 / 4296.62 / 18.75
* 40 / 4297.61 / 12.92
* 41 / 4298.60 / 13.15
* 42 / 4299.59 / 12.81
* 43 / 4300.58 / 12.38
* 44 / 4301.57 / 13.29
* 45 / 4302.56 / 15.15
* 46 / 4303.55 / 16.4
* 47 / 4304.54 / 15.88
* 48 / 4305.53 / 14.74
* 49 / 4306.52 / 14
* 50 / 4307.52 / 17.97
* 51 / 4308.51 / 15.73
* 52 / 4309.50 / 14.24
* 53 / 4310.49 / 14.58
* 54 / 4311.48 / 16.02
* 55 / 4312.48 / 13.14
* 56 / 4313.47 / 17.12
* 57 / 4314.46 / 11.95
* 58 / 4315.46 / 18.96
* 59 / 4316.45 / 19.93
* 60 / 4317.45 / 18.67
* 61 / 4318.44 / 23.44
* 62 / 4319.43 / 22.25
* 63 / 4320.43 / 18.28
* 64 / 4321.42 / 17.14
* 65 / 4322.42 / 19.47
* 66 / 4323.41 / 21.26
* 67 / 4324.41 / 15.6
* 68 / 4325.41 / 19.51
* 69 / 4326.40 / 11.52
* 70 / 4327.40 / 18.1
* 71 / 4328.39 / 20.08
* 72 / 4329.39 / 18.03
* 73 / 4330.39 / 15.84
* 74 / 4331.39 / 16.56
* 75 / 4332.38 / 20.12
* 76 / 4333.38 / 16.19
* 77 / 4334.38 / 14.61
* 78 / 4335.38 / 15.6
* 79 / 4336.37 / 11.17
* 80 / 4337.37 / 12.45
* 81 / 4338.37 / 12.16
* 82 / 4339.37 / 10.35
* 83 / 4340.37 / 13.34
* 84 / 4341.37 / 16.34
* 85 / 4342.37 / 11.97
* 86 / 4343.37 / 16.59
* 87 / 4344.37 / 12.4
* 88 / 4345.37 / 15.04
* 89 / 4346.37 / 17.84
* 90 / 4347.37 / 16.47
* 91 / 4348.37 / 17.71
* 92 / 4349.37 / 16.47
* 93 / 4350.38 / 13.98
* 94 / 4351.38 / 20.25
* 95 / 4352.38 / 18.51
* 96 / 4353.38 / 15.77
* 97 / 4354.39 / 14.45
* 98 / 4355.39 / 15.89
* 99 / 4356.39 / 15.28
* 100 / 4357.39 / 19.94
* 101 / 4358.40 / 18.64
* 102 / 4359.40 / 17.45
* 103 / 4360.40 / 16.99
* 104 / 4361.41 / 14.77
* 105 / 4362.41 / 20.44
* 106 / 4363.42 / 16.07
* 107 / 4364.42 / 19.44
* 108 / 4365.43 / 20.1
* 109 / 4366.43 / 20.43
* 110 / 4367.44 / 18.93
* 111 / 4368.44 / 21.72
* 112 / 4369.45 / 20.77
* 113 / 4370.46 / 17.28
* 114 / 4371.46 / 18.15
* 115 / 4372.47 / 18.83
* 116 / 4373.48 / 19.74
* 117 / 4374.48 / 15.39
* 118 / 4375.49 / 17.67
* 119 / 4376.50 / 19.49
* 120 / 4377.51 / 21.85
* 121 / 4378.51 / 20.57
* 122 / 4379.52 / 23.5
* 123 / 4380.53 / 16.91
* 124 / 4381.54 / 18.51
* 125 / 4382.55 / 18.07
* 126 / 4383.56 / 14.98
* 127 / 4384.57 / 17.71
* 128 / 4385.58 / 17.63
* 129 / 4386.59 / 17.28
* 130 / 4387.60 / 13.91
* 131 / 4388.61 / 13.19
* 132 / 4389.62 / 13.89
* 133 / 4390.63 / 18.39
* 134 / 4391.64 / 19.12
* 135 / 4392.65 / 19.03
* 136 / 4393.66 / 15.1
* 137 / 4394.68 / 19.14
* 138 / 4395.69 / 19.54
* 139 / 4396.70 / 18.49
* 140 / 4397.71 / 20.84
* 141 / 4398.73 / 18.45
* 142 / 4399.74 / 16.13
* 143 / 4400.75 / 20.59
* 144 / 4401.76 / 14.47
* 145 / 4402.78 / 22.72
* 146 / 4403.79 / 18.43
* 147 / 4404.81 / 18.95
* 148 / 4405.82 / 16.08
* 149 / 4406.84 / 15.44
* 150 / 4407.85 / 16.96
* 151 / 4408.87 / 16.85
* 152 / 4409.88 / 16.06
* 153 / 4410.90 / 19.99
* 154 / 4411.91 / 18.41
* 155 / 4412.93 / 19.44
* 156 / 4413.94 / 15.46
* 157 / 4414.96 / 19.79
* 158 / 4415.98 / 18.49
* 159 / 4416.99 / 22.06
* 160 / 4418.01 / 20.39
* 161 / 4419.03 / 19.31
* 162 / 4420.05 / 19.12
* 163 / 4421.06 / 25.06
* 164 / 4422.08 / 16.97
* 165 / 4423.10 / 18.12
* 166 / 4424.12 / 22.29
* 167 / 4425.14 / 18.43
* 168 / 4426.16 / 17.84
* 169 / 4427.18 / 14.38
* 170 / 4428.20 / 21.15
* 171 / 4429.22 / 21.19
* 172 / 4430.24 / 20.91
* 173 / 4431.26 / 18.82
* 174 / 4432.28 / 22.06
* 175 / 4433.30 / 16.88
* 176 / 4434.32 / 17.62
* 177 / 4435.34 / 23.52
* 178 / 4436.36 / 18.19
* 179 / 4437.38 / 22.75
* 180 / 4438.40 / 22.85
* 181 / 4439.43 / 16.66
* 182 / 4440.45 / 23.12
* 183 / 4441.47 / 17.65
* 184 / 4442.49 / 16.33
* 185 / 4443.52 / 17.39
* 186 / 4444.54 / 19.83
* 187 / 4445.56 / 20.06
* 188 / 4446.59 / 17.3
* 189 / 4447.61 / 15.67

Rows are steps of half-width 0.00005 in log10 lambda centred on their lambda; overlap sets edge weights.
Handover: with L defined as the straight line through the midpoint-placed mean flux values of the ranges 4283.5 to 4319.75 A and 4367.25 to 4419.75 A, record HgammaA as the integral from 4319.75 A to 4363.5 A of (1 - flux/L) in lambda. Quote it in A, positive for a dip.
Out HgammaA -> 2.7 A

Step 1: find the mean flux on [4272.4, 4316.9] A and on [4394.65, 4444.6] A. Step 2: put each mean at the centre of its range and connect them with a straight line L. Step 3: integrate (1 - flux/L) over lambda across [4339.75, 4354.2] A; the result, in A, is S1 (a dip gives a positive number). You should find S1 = 1.6 A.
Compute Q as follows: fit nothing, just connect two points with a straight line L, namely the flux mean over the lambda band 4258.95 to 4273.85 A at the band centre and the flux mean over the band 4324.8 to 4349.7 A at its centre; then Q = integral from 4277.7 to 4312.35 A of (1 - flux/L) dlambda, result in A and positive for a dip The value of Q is 2.3 A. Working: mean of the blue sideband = 19.4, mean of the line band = 16.7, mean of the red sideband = 15.5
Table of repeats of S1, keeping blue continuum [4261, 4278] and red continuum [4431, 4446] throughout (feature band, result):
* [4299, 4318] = 3.8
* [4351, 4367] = 1.3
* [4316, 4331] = 0.6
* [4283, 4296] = 0.7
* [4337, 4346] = 2.7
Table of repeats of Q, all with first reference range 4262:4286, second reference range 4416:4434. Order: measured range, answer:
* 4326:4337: 1.8 A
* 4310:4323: 1.0 A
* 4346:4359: 1.6 A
